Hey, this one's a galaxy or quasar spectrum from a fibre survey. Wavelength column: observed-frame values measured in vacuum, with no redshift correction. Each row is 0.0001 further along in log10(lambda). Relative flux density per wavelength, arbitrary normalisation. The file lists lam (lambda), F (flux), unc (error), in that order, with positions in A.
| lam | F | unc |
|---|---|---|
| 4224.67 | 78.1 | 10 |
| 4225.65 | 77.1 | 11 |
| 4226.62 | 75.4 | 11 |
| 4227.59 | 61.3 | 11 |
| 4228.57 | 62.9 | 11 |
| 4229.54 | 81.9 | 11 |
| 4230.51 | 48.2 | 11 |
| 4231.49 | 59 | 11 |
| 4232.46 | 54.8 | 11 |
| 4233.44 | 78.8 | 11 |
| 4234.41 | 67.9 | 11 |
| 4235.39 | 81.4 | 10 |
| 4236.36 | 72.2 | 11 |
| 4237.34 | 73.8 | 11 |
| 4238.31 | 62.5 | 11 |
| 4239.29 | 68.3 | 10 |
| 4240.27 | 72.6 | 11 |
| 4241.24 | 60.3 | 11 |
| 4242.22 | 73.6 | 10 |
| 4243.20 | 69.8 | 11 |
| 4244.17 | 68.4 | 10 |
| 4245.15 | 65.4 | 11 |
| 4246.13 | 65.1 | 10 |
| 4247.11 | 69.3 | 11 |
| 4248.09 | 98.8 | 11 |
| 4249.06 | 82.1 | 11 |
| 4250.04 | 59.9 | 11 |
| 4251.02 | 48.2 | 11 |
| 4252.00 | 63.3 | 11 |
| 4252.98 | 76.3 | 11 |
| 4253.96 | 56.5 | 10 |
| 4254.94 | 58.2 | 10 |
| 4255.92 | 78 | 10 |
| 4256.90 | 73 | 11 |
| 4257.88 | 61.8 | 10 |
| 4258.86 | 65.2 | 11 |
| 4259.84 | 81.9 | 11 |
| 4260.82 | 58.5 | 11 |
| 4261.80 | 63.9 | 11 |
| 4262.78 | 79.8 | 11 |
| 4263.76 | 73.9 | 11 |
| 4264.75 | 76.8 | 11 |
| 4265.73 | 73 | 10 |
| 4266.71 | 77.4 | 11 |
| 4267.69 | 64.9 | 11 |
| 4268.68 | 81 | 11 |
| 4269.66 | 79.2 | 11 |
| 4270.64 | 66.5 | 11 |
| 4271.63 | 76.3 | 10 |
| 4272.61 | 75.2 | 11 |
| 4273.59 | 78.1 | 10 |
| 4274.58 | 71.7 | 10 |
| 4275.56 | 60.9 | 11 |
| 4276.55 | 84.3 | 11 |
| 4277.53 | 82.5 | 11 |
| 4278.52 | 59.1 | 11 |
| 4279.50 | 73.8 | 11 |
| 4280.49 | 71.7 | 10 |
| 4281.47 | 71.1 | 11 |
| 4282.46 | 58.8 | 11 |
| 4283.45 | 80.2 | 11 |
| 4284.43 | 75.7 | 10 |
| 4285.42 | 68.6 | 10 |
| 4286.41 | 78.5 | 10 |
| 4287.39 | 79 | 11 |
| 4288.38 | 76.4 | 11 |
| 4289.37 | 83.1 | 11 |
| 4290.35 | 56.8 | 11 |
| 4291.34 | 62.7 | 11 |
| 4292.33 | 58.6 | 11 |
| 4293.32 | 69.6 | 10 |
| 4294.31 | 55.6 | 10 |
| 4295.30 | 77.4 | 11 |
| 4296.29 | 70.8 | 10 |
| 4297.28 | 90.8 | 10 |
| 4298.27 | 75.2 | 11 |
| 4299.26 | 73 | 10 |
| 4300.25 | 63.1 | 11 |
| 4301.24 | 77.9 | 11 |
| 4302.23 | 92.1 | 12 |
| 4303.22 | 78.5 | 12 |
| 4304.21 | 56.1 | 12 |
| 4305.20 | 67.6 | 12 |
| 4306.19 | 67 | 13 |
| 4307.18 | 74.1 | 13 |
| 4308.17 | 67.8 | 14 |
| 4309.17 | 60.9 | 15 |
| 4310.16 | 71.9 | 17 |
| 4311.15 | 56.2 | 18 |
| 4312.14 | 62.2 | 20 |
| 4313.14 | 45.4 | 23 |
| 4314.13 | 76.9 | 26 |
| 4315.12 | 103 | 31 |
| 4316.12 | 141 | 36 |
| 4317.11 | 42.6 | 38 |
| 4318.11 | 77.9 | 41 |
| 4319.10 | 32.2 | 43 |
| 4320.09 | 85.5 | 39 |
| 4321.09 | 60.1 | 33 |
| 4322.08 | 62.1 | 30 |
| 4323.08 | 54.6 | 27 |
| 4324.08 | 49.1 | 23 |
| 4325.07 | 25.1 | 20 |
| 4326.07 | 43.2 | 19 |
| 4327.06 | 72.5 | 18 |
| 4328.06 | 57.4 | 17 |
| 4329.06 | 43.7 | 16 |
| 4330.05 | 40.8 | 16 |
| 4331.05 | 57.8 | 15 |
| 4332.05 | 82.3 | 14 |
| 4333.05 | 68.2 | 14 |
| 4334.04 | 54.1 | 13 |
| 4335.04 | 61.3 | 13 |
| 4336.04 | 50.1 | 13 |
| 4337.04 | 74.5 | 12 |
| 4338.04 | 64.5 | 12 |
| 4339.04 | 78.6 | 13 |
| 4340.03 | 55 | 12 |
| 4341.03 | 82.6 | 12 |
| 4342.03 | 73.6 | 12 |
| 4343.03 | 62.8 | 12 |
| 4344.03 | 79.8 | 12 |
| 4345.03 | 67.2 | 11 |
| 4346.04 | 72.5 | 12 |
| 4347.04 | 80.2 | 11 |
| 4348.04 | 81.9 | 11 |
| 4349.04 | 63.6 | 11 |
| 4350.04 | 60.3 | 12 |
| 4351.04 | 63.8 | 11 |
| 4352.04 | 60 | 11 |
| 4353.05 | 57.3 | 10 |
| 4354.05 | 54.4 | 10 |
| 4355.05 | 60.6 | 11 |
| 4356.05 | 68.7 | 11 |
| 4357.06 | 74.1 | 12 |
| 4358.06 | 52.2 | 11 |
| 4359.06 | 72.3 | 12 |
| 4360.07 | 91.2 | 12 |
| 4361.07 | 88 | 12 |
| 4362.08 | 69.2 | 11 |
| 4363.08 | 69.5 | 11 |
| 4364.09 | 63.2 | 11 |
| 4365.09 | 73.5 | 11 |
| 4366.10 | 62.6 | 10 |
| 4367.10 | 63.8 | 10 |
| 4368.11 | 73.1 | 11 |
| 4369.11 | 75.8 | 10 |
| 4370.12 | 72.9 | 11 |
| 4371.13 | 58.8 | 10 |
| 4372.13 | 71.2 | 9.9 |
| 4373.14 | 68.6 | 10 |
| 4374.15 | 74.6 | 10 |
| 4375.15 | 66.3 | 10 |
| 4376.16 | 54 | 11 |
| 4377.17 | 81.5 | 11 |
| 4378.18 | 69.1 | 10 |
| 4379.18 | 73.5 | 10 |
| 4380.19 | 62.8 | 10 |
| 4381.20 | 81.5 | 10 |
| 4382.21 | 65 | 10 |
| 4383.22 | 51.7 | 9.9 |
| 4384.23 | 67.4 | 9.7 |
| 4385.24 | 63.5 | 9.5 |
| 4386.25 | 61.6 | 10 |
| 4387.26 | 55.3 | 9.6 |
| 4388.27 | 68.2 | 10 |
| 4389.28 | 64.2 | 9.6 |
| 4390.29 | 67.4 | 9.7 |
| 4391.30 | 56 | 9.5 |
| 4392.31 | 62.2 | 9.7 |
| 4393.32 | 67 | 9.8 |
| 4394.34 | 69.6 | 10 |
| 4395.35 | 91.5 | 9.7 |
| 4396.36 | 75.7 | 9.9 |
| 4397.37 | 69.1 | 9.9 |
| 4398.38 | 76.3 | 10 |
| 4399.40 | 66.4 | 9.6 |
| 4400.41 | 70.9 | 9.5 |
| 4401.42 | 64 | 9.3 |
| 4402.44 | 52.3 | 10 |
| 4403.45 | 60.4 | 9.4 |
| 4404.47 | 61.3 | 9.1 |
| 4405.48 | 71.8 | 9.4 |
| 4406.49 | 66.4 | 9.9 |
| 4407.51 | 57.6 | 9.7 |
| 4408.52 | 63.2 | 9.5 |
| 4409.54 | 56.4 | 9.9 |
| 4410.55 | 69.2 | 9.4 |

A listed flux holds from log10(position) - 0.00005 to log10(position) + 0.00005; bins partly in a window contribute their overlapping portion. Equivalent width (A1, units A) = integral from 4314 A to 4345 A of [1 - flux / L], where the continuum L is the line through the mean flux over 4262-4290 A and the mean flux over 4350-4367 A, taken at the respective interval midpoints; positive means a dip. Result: 2.1 A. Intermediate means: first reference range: 74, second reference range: 67.2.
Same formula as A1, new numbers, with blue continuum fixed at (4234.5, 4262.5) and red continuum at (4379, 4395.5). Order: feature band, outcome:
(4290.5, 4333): 0.8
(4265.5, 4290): -2.0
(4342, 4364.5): -0.8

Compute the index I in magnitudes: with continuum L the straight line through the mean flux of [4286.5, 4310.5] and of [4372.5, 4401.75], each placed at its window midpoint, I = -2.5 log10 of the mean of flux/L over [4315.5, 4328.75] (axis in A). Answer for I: 0.14 mag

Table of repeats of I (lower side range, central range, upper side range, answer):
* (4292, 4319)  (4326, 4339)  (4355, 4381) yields 0.17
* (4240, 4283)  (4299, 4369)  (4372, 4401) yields 0.04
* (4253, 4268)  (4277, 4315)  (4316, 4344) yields -0.08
